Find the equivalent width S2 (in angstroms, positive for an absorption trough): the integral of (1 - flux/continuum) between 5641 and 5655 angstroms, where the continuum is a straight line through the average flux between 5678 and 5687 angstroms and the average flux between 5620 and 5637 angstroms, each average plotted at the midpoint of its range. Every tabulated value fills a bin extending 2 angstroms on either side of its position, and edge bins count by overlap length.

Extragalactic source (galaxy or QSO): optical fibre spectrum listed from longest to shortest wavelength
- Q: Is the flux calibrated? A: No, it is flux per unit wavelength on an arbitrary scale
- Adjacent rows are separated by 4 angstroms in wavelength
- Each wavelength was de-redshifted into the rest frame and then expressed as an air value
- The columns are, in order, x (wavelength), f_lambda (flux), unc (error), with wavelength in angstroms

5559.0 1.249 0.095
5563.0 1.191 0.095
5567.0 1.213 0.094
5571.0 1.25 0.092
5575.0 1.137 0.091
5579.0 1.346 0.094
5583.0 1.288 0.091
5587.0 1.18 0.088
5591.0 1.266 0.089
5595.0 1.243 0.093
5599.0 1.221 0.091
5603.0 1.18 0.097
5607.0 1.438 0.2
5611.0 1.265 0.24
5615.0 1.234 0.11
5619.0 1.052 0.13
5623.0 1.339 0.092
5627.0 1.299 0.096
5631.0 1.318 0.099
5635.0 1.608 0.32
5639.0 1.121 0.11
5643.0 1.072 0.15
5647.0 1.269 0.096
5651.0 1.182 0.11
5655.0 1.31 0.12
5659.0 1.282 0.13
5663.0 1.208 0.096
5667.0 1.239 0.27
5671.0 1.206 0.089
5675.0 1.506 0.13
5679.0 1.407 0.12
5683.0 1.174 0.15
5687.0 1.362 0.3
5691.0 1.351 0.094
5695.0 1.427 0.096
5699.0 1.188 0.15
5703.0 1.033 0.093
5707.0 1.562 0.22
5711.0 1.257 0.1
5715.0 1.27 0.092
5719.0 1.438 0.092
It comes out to 1.6 angstroms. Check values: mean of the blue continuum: 1.37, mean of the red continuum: 1.29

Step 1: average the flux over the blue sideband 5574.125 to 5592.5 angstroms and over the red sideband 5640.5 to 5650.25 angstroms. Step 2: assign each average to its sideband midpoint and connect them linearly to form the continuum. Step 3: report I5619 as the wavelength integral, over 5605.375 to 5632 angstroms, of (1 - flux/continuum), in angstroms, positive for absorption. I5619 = -1.6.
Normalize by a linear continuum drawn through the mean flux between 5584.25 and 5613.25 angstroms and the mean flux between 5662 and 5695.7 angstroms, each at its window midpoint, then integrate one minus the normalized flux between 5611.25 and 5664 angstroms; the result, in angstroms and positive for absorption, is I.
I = 1.3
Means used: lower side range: 1.26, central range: 1.25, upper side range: 1.32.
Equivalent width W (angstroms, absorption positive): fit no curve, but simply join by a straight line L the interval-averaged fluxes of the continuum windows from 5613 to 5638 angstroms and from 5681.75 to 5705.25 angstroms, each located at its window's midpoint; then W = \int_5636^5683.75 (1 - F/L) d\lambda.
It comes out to 0.87 angstroms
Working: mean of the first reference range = 1.3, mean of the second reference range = 1.26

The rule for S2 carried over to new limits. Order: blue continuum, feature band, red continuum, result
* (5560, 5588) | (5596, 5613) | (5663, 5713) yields -0.31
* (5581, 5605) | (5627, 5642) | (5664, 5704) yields -0.78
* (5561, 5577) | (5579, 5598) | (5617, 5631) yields -0.63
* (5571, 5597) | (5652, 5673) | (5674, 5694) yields 1.35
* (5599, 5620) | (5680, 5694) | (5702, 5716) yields -0.29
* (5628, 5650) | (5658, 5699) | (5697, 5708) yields -2.04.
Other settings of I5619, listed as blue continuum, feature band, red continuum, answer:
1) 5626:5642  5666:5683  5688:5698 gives 0.3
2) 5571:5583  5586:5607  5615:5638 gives 0.5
